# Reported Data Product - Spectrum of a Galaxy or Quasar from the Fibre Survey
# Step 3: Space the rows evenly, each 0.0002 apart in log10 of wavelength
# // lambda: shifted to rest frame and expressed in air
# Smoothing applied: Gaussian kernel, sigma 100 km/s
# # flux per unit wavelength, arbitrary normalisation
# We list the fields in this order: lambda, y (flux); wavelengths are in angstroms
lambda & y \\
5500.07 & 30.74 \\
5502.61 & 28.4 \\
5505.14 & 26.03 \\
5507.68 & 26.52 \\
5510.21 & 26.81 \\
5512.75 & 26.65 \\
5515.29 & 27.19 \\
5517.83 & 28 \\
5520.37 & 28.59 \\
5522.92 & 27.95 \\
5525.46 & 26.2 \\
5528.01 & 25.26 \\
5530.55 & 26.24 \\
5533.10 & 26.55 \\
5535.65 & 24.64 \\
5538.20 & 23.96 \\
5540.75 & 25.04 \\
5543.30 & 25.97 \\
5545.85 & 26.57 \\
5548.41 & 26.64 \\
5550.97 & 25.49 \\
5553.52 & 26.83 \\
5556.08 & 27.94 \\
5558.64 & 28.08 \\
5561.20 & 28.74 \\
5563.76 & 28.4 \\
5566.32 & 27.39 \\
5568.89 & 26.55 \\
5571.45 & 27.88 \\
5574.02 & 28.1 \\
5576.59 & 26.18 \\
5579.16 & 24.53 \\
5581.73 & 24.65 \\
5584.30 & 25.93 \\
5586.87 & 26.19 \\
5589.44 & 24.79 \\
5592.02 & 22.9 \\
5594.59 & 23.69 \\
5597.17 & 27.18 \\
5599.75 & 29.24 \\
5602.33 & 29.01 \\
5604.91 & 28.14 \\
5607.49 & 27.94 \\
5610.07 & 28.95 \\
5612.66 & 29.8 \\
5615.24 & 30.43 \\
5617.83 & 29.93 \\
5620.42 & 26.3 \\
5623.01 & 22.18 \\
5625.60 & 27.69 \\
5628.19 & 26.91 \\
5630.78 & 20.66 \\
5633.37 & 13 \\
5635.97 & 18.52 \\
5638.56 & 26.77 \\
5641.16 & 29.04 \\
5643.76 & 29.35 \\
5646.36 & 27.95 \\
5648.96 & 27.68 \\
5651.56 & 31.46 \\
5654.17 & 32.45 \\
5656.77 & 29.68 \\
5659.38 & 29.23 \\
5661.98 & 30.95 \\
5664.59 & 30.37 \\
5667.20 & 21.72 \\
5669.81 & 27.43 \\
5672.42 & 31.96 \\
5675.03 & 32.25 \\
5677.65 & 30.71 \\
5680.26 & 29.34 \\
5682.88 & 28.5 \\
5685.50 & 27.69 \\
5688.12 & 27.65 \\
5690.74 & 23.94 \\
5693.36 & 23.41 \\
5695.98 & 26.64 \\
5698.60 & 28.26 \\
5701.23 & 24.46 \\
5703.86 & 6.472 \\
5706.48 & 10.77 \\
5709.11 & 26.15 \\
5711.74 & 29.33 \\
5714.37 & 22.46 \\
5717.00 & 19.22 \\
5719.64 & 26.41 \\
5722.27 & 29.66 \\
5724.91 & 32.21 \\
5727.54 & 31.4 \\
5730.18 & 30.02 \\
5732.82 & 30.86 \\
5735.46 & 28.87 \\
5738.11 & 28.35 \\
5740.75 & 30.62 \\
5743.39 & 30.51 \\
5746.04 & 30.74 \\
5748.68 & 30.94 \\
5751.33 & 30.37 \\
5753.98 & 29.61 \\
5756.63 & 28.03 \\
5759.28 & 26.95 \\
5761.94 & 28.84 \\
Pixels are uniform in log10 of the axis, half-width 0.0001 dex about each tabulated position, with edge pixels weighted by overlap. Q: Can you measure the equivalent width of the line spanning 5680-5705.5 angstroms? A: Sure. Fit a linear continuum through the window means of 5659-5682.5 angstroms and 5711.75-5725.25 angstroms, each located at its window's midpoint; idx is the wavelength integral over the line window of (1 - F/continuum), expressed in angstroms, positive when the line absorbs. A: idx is 3.3 angstroms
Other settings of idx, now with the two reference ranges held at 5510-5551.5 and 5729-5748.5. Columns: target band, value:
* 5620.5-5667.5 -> 3.1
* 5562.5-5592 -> 1.0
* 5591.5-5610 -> 0.3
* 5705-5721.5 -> 4.0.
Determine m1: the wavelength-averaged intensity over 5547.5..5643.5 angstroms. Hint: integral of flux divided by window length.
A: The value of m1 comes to 26.3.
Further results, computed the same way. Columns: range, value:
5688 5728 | 24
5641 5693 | 28.9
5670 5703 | 27.6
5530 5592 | 26.3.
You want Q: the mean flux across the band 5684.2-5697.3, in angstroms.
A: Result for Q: 25.9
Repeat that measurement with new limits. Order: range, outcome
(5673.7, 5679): 31.5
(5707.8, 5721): 24.7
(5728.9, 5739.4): 29.5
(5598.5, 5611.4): 28.7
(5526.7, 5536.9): 25.7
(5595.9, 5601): 28.2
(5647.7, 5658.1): 30.3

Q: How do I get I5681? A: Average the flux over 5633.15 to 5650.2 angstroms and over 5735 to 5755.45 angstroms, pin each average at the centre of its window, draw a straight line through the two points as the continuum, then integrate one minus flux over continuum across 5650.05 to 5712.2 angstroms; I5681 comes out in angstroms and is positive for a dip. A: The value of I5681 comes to 0.8 angstroms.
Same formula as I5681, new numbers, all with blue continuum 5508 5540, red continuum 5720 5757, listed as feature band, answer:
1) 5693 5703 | 1.49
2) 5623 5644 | 3.51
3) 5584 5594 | 1.02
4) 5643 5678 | -0.84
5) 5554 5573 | -0.47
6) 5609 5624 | 0.01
